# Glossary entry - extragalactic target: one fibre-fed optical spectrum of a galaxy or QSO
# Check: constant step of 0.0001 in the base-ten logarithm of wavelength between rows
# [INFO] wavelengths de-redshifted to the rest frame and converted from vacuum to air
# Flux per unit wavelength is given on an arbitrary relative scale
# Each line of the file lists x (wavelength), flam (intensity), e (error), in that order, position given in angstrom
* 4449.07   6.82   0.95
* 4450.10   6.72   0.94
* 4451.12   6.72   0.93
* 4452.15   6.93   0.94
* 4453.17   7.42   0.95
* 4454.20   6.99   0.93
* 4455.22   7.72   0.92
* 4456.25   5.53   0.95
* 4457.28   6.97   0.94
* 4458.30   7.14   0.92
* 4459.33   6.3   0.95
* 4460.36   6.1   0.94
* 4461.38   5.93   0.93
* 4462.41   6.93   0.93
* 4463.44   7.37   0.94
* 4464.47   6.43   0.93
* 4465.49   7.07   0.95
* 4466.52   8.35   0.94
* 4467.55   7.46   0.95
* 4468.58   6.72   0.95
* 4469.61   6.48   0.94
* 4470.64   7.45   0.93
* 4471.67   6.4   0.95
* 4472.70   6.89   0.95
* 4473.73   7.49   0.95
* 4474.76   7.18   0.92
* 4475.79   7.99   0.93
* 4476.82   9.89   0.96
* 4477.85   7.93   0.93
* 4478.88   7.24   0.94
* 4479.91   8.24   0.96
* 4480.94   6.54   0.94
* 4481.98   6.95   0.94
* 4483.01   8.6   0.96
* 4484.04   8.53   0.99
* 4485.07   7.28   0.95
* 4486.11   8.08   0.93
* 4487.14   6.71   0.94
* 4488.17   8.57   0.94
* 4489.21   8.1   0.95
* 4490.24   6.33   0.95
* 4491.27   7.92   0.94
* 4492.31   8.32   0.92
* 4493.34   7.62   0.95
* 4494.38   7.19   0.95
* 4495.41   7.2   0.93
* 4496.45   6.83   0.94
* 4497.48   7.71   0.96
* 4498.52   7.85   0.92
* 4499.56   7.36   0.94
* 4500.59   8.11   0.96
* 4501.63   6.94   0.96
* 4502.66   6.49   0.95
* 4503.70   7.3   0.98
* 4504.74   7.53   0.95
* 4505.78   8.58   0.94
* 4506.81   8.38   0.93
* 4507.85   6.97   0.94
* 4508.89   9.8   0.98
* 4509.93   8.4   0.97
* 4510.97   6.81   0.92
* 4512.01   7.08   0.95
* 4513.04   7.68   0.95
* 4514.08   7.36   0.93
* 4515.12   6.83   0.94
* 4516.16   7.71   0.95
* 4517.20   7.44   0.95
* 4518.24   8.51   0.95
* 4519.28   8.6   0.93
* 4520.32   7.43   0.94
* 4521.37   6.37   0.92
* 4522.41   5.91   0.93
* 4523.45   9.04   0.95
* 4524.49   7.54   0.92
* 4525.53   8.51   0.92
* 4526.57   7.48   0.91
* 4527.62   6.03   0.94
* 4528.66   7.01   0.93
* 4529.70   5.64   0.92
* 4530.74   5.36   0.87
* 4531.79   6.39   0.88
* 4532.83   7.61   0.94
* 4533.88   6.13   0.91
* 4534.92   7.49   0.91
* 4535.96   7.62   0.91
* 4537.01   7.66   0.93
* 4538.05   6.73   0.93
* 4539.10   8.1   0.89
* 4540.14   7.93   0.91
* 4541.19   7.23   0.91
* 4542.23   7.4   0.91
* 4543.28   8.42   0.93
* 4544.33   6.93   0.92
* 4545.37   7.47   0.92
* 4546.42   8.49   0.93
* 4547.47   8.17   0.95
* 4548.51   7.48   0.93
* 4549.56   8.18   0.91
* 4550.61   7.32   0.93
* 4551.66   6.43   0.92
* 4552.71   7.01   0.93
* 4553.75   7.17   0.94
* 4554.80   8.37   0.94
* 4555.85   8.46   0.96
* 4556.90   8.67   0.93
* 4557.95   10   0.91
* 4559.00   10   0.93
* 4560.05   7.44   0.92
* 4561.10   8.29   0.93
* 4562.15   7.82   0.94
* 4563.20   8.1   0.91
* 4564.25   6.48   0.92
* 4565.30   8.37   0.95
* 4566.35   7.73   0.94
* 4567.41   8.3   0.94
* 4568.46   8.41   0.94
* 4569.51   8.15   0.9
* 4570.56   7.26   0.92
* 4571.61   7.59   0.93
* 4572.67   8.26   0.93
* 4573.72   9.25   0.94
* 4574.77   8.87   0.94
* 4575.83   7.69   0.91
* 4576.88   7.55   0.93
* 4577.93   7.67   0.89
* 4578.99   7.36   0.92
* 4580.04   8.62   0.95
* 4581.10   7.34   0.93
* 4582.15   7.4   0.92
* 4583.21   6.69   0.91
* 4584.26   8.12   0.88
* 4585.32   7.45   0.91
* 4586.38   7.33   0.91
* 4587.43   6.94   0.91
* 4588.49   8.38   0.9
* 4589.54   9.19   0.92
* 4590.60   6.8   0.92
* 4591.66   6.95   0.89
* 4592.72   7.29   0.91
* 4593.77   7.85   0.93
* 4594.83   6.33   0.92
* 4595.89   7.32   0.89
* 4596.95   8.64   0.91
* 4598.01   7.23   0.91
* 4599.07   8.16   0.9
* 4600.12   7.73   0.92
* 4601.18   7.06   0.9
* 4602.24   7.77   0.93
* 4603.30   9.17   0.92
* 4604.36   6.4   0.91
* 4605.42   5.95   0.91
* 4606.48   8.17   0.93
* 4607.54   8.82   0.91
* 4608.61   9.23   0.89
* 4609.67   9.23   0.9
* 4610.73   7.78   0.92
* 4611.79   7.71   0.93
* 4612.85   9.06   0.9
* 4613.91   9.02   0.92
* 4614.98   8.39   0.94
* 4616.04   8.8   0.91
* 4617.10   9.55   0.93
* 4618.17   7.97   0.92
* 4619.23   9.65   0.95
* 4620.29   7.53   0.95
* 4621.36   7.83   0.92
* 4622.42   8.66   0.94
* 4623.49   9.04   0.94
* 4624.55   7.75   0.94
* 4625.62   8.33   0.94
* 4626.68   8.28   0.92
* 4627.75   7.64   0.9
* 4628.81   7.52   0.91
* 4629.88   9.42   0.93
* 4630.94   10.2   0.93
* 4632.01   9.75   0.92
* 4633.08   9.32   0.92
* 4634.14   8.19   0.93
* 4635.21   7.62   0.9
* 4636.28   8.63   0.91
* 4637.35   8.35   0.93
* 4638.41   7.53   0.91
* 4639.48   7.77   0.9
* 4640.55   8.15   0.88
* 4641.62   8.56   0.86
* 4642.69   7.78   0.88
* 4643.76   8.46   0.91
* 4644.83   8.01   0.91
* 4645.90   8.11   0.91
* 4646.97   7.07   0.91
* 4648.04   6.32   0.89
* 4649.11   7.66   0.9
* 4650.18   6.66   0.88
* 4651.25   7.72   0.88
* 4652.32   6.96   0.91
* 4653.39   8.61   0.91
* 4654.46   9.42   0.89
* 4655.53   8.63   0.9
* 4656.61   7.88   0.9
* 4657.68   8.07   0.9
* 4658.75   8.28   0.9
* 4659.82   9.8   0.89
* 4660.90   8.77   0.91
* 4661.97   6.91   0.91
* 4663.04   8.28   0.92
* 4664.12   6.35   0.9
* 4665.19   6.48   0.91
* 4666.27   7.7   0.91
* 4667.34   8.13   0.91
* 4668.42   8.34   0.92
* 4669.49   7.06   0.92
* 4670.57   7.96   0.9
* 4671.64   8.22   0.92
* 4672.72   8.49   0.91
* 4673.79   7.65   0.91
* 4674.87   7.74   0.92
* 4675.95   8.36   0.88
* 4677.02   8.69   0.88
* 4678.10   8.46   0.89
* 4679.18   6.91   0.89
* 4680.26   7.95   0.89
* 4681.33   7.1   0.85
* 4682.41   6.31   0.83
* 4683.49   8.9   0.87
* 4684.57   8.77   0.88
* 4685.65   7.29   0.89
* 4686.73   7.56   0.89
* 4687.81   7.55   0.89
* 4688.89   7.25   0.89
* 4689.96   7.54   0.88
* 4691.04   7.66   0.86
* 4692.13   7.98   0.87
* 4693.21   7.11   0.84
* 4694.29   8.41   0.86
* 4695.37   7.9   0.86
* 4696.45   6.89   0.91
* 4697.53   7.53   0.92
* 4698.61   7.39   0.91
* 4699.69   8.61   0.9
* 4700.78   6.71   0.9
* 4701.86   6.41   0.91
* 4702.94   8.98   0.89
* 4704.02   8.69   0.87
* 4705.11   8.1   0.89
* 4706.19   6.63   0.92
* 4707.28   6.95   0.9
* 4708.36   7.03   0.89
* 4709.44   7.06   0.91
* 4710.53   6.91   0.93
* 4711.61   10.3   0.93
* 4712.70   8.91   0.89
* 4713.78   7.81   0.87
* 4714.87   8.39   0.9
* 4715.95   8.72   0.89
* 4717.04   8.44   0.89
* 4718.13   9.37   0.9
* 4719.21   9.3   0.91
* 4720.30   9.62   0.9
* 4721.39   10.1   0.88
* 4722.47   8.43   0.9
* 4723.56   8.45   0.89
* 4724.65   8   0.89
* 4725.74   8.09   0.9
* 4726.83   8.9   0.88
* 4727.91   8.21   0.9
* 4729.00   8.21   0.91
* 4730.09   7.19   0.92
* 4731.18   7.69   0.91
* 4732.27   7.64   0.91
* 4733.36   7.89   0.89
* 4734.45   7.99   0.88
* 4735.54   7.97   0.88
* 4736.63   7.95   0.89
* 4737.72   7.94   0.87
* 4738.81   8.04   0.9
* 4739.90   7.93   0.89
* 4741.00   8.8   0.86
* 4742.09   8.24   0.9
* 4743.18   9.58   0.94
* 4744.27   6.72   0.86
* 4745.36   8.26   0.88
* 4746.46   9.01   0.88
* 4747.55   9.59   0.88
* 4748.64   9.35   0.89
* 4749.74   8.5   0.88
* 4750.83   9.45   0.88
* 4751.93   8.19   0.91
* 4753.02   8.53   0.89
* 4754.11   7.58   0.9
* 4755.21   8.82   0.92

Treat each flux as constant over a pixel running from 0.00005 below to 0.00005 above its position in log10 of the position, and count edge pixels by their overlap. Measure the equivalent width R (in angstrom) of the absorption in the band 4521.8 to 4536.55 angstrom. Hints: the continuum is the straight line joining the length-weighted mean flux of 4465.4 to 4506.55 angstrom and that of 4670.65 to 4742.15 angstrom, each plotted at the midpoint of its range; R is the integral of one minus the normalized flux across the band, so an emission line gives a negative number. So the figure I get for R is 1.3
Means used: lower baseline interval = 7.55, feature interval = 6.98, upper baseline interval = 8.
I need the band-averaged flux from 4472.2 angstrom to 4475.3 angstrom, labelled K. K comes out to 7.2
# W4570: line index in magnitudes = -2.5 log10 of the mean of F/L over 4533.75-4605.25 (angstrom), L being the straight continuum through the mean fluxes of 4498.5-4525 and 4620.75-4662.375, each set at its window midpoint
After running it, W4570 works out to 0.02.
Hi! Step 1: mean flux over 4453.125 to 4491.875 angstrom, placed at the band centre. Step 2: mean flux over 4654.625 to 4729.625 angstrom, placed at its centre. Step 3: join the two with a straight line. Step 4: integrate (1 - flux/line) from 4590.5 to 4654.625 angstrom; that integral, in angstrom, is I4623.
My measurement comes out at -2.5 angstrom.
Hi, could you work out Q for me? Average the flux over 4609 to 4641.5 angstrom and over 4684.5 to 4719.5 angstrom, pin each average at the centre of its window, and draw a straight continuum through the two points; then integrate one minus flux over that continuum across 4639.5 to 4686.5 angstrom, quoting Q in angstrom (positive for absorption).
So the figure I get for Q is 1.74 angstrom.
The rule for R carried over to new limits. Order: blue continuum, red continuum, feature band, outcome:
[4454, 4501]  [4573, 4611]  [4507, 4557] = 0.6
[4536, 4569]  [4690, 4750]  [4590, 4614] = 0.5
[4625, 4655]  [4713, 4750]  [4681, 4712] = 2.6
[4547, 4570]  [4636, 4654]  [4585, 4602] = 0.8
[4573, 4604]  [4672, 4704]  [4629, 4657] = -1.6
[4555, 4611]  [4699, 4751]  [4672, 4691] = 0.8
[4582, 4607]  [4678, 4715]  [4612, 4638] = -3.5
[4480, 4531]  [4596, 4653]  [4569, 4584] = 0.1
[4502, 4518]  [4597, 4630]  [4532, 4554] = 1.0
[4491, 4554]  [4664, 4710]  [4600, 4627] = -2.5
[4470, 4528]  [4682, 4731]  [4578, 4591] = 0.2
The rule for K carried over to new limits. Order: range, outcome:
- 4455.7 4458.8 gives 6.55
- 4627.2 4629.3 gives 7.59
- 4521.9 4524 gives 7.5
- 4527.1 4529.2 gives 6.53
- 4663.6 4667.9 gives 7.17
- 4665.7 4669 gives 8.03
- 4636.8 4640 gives 7.9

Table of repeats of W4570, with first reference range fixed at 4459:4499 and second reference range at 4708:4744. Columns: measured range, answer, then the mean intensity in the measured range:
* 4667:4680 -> 0.02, 7.99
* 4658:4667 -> 0.03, 7.84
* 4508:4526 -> -0.02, 7.69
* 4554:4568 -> -0.08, 8.28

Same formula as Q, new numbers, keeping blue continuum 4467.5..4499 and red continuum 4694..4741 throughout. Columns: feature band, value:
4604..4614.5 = -0.44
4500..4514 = -0.17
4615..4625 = -0.85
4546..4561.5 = -0.78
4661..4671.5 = 0.55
